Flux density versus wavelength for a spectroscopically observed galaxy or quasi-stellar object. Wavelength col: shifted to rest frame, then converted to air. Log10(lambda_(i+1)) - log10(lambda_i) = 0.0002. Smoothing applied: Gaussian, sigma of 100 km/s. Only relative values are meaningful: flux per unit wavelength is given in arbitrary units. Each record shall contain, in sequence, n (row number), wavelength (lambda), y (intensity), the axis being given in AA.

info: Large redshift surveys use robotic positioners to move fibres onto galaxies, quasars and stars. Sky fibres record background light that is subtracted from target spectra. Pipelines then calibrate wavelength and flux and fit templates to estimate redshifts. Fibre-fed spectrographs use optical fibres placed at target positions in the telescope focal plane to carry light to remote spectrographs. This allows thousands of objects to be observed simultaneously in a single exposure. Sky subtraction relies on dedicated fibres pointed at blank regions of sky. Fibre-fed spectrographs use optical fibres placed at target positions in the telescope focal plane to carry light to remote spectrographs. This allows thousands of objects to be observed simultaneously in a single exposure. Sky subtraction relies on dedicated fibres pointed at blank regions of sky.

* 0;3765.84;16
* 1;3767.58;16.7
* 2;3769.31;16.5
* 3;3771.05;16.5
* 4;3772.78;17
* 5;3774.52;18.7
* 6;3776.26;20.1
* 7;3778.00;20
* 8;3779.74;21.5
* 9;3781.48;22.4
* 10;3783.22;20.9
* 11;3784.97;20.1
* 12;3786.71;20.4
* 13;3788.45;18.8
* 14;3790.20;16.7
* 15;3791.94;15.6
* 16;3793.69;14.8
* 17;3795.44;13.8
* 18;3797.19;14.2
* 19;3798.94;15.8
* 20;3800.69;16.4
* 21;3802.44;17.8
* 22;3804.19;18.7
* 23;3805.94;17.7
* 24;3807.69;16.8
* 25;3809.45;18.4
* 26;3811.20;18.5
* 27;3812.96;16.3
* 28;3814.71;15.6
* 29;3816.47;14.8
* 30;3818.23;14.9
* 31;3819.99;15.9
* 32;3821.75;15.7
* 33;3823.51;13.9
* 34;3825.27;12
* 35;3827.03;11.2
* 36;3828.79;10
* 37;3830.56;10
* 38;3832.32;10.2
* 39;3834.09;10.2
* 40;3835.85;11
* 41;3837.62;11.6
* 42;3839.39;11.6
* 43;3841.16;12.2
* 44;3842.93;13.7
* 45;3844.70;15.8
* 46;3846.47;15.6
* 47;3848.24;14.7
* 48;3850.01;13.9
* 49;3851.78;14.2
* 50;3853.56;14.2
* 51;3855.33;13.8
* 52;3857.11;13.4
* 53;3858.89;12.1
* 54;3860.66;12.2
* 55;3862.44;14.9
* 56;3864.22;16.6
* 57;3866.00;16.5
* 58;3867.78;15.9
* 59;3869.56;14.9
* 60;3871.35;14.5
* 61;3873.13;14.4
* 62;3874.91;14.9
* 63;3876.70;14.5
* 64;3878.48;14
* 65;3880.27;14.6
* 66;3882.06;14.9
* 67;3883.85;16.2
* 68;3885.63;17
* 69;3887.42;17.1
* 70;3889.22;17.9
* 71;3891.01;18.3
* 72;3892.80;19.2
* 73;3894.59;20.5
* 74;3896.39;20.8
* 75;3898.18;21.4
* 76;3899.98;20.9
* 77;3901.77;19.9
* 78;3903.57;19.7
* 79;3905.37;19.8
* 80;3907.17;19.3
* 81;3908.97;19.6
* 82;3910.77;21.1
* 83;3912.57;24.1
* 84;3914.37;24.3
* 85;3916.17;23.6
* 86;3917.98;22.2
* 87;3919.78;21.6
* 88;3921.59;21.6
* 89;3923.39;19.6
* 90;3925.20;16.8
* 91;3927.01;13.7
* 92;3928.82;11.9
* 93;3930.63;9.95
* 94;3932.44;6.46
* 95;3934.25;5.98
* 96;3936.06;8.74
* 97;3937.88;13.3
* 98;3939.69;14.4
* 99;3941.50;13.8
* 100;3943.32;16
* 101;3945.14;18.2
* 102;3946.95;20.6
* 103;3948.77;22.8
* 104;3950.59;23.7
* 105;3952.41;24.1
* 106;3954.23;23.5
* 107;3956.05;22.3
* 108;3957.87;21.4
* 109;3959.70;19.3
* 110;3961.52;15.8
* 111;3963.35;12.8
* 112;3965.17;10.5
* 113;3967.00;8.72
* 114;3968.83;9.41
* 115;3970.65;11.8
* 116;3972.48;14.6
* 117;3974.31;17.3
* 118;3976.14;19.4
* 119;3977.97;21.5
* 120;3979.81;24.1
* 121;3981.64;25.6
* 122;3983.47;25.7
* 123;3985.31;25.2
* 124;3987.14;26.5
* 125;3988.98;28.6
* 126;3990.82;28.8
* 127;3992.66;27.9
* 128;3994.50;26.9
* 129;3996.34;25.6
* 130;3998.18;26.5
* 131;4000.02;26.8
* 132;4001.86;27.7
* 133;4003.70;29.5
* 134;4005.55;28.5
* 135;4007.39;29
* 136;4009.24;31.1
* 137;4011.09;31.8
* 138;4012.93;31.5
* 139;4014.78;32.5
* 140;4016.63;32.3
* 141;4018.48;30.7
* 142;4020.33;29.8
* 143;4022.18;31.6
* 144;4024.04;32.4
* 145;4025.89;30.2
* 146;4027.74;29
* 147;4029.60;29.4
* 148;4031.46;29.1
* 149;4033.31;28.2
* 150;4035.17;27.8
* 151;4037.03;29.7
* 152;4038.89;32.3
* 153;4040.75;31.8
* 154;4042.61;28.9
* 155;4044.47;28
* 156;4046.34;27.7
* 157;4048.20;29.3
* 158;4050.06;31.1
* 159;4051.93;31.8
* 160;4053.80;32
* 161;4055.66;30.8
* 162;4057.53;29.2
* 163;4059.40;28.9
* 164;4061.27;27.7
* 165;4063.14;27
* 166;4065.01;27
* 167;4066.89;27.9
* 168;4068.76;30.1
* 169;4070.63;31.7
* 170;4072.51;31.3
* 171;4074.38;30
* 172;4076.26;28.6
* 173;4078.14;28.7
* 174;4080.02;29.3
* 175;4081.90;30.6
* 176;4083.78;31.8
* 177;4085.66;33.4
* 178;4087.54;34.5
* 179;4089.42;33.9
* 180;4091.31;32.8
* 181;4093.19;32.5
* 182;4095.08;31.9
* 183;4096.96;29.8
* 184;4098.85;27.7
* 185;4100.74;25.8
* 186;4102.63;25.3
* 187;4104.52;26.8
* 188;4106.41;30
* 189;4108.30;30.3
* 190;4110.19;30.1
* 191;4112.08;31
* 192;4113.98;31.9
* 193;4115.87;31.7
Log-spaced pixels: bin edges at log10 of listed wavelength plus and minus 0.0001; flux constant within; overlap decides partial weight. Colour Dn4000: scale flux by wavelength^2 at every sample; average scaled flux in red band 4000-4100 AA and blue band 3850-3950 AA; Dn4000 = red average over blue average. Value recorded 1.95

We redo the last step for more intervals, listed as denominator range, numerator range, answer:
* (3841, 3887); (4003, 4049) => 2.23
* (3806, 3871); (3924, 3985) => 1.26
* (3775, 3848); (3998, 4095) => 2.18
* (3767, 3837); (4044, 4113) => 2.14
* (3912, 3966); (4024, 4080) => 1.80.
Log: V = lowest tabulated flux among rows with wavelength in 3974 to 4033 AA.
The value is 17.3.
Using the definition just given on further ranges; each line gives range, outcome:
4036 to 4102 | 25.8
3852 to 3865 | 12.1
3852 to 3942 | 5.98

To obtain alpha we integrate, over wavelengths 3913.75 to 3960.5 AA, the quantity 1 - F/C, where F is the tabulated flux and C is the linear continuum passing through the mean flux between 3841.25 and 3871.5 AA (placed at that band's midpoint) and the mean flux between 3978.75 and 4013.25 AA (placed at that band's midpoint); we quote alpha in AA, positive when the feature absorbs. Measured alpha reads 9.4 AA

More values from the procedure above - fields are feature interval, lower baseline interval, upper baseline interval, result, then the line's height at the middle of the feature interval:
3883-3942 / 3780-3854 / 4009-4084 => 9.9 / 21.4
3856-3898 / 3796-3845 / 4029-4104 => 4.6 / 17.9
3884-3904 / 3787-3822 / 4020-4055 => 2.3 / 21.7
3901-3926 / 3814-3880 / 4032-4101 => -3.1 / 18.6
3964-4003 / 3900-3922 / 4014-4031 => 8.3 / 27.5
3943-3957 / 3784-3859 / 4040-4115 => 0.5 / 22.4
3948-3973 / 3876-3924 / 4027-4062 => 6.7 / 23.7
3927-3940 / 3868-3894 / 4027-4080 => 6.4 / 20.1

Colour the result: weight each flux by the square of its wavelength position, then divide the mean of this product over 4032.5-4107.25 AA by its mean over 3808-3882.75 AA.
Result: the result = 2.4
